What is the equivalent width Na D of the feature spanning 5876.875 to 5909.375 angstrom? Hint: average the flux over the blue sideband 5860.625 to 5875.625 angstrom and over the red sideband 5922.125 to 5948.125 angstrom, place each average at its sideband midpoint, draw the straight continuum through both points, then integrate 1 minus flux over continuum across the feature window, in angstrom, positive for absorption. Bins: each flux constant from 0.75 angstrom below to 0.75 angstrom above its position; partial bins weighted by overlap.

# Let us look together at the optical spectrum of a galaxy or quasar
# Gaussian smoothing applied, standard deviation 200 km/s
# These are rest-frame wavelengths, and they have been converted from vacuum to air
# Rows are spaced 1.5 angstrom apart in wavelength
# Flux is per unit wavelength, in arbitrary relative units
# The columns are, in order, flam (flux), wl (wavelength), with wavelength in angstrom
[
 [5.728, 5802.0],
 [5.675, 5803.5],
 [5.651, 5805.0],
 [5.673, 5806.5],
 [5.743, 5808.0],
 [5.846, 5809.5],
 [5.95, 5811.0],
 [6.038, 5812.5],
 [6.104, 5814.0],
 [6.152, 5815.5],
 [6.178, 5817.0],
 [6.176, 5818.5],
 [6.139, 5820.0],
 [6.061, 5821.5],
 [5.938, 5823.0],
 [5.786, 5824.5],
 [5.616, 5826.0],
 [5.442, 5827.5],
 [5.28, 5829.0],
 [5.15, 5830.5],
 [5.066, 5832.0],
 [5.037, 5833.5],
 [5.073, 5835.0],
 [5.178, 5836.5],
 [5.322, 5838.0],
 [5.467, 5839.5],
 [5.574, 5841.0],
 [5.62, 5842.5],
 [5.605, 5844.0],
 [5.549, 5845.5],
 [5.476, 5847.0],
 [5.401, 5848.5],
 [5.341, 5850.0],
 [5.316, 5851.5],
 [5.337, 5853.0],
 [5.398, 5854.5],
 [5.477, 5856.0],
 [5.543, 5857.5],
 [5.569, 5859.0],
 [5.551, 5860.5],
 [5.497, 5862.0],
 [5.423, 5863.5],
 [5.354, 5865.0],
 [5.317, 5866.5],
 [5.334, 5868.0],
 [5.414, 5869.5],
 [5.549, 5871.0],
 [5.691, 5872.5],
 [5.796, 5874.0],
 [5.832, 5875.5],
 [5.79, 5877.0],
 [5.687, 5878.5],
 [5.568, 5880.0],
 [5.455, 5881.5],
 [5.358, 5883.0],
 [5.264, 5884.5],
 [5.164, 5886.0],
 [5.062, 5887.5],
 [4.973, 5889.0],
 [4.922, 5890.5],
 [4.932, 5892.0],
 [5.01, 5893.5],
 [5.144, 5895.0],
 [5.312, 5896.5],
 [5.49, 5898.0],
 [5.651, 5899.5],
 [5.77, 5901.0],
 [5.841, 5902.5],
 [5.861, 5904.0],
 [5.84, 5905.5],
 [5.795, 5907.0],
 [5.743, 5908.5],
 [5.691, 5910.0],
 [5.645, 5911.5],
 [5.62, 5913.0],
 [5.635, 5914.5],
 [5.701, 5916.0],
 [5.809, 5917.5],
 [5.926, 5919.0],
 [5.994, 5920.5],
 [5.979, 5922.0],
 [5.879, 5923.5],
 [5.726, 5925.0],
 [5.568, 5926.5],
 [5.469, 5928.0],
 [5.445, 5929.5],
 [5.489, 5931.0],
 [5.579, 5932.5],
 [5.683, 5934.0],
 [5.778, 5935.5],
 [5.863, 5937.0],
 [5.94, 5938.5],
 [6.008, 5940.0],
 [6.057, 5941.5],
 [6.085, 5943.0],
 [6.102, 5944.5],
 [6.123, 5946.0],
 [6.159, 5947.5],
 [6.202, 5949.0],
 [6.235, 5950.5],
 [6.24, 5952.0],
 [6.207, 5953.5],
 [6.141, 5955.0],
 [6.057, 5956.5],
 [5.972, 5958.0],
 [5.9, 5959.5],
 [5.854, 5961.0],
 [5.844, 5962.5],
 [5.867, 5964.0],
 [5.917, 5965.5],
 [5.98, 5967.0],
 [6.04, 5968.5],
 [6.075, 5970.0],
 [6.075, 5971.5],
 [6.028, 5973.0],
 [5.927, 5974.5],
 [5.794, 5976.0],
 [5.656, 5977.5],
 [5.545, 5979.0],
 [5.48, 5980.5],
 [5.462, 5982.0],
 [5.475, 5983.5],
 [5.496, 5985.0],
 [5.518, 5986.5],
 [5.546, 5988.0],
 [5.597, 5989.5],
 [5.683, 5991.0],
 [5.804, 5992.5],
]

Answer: 1.1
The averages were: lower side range 5.51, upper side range 5.82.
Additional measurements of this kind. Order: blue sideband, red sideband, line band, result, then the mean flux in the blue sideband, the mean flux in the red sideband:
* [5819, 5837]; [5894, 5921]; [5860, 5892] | 1.1 angstrom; 5.49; 5.68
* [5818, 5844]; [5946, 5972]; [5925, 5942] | 0.7 angstrom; 5.52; 6.05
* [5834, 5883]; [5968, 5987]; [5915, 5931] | -0.3 angstrom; 5.48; 5.74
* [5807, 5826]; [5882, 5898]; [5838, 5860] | 0.5 angstrom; 5.99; 5.14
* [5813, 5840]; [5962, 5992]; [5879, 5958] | 0.1 angstrom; 5.63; 5.75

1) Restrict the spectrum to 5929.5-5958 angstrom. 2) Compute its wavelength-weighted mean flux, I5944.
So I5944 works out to 5.98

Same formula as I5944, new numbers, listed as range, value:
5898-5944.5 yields 5.77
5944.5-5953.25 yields 6.18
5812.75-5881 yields 5.56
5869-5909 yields 5.48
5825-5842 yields 5.3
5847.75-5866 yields 5.43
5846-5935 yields 5.53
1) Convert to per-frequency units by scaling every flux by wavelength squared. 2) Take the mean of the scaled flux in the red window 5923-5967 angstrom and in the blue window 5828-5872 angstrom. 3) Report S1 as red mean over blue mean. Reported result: 1.13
